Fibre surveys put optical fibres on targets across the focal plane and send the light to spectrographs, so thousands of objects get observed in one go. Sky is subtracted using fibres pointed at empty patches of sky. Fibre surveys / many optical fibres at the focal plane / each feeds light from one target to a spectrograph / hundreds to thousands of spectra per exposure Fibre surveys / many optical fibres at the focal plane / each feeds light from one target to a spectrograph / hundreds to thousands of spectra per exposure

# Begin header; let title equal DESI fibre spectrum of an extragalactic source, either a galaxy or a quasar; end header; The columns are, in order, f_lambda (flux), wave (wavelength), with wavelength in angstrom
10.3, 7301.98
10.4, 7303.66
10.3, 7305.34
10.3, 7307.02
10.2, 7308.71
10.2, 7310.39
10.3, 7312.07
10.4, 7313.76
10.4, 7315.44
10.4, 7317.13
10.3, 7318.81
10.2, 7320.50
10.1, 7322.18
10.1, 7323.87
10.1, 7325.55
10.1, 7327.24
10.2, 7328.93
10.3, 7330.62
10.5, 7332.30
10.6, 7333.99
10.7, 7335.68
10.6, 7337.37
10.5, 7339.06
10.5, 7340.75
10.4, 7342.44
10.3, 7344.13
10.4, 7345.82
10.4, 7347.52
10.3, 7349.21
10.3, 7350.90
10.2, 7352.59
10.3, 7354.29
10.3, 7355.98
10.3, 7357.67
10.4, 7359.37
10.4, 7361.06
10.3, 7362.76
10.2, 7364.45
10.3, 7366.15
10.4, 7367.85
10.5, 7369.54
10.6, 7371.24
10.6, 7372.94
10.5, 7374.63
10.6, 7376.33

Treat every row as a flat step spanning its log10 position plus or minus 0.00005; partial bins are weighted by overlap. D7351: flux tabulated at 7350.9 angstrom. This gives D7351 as 10.3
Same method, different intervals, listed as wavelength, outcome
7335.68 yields 10.7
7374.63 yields 10.5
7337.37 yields 10.6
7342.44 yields 10.4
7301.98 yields 10.3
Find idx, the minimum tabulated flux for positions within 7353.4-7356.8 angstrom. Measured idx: 10.3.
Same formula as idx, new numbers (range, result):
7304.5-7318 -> 10.2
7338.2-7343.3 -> 10.4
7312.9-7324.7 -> 10.1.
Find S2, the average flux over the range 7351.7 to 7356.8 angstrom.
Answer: 10.3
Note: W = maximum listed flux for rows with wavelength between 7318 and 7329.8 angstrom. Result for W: 10.3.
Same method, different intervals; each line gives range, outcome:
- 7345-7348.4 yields 10.4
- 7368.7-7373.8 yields 10.6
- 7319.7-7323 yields 10.2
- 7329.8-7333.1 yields 10.5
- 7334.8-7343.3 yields 10.7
